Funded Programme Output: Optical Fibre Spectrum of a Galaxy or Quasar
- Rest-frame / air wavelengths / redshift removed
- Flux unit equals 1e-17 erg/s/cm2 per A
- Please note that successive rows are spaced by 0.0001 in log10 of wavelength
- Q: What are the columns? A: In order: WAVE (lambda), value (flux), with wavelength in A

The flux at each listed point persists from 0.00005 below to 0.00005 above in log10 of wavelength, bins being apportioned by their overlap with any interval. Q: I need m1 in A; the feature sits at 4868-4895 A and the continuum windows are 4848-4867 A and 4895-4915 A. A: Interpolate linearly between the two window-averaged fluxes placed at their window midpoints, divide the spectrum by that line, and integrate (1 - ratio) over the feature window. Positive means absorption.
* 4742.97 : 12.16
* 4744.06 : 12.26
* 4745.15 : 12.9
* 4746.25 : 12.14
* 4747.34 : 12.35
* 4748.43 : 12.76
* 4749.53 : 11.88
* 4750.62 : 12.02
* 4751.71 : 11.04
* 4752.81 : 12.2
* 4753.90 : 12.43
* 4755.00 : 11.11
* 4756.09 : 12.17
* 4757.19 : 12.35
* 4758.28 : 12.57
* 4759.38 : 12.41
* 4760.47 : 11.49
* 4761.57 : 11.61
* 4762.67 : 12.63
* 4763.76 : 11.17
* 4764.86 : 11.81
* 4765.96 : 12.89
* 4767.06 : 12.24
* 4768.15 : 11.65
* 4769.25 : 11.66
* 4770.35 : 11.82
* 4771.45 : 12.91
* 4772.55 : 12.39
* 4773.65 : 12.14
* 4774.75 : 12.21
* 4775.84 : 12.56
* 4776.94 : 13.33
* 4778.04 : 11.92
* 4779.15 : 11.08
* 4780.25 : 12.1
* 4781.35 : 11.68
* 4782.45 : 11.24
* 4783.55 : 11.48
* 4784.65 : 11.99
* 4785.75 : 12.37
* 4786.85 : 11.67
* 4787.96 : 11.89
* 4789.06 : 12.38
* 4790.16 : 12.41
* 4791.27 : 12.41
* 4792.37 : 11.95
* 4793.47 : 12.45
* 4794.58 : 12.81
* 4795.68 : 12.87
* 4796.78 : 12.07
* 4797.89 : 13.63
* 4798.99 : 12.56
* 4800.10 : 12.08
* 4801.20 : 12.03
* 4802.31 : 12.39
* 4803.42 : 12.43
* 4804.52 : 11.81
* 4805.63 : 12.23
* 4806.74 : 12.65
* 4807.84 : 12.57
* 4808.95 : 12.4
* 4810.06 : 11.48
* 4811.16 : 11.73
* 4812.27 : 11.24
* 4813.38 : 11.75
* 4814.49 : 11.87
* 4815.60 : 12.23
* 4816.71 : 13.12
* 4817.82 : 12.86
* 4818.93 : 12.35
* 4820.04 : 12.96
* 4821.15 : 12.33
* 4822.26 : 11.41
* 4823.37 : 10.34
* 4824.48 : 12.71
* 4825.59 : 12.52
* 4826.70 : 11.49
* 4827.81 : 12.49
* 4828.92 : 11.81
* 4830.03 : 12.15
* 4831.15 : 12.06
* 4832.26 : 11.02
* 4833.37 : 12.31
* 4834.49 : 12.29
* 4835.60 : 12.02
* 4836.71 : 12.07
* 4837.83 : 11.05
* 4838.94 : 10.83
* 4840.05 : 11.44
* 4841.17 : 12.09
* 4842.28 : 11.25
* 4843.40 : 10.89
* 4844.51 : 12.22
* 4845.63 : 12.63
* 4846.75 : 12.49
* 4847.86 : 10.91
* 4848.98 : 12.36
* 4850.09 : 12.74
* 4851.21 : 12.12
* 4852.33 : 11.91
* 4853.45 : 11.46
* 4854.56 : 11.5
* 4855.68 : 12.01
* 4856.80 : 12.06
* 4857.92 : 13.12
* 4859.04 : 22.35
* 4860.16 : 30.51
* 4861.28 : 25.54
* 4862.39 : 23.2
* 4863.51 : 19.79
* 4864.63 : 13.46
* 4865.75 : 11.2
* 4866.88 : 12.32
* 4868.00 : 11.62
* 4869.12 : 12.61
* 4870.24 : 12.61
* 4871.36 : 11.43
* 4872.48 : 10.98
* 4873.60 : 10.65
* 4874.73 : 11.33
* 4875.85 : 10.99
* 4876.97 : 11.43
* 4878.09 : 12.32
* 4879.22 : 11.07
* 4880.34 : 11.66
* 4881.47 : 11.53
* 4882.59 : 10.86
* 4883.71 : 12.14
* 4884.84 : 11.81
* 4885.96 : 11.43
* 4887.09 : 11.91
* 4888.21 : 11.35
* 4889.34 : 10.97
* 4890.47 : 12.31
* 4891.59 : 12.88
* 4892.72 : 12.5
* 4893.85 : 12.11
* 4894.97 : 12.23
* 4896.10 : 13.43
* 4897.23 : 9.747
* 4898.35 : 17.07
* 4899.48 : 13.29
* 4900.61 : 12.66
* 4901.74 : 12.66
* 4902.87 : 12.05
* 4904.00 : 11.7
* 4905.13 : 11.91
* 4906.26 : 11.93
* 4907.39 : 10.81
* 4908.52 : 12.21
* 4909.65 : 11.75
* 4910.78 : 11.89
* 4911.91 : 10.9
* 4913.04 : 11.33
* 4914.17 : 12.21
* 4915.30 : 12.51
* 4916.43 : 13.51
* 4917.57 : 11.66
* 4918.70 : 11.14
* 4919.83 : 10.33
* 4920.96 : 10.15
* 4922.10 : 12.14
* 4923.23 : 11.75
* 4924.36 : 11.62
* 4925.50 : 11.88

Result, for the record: 4.3 A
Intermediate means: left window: 15.7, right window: 12.2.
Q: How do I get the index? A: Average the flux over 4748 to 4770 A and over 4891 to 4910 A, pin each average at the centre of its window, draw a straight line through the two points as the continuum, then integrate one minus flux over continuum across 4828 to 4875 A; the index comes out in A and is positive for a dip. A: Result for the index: -4.1 A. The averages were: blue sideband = 12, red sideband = 12.4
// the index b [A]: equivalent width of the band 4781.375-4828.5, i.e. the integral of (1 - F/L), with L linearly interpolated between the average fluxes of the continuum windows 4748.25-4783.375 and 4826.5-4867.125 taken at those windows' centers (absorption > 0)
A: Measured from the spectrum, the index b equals 2.3 A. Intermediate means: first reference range 12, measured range 12.2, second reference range 13.6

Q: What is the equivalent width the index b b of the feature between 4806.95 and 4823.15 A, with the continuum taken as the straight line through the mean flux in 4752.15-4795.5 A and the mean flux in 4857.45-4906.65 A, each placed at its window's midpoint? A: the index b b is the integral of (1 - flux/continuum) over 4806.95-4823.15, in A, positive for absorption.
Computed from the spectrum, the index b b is 0.6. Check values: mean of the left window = 12.1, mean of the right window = 13.4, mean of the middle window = 12.1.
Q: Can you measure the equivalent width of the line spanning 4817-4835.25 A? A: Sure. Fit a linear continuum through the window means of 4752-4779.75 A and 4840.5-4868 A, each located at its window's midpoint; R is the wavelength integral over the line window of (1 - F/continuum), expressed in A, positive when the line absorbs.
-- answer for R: 2.20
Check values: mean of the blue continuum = 12.1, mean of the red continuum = 14.5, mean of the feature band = 12.1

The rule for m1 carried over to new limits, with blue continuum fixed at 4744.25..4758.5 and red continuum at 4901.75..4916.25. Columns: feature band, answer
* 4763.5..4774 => 0.0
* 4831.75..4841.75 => 0.3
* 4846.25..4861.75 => -4.0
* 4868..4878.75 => 0.3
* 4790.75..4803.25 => -0.4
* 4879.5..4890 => 0.3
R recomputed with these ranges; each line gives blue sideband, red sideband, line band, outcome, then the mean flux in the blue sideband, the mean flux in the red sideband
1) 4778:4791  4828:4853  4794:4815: -0.7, 11.9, 11.9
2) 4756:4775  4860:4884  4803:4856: 4.7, 12.1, 13.8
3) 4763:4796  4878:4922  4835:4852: 0.3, 12.1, 11.9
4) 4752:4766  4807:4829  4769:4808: -0.6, 12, 12.1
